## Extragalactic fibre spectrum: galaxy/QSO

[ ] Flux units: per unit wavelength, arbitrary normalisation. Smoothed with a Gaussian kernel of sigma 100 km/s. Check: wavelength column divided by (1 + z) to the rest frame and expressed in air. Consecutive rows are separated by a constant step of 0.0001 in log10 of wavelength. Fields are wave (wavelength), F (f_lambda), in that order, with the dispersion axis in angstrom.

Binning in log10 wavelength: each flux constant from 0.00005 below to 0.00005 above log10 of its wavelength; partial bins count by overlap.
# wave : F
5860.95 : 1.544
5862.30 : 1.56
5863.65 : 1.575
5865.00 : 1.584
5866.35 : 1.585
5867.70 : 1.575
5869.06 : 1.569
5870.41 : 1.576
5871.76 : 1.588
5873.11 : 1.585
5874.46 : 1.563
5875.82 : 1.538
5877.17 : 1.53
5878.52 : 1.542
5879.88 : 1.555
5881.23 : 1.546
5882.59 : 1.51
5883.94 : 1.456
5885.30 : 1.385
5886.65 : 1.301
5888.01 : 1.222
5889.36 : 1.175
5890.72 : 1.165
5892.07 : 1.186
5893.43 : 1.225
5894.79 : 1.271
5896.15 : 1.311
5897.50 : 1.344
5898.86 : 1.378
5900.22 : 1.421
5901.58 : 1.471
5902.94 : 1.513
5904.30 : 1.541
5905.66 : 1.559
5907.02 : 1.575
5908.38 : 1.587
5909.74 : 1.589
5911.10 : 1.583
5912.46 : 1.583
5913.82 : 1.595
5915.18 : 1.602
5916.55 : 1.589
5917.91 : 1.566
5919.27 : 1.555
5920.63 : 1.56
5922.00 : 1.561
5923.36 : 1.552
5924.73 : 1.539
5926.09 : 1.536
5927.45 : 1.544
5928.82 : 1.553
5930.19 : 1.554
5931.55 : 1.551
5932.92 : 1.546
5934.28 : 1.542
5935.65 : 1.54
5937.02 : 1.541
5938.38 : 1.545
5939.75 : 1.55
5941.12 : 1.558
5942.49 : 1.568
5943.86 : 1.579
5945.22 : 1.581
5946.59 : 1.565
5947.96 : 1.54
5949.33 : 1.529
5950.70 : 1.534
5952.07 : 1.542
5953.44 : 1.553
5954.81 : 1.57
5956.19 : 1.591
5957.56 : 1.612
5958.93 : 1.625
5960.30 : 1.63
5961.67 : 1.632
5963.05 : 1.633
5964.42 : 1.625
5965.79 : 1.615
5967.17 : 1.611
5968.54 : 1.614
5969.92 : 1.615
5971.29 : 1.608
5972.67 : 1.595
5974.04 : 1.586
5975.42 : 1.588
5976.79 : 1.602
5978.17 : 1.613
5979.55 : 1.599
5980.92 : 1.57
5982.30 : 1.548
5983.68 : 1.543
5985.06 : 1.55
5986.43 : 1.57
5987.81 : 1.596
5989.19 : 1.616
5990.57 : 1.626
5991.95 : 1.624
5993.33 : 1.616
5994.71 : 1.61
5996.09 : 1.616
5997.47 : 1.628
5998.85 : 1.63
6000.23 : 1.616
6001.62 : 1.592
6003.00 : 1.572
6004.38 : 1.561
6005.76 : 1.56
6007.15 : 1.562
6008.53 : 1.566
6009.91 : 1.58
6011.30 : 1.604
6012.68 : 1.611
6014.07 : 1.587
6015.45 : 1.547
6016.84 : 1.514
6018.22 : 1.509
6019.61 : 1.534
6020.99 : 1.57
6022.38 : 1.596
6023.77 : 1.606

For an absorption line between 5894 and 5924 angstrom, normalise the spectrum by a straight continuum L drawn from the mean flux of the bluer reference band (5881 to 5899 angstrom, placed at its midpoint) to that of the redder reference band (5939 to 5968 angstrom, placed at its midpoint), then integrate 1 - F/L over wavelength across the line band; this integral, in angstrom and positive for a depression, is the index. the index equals -2.6 angstrom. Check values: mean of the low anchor 1.31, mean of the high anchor 1.58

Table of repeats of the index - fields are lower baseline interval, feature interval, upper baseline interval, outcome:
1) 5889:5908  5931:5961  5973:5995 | -1.4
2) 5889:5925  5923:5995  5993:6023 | -2.5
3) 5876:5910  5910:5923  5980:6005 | -1.1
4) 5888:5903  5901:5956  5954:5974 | -4.1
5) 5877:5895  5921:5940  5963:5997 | -1.0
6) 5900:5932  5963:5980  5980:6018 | -0.3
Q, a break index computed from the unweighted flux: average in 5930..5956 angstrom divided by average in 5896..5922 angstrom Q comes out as 1.0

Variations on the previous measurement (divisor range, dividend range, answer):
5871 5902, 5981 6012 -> 1.13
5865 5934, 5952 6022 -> 1.07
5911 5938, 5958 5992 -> 1.03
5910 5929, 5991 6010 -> 1.02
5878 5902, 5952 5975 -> 1.18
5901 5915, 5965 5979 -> 1.03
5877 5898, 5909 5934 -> 1.16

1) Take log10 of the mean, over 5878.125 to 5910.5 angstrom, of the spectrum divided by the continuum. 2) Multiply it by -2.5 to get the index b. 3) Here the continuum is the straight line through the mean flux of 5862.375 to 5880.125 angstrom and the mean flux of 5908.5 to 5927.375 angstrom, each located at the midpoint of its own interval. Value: 0.116 mag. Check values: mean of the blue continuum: 1.57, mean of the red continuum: 1.57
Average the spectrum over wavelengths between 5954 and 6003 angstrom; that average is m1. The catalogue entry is 1.6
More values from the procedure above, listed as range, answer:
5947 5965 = 1.59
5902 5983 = 1.57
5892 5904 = 1.36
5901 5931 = 1.56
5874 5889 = 1.46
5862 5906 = 1.45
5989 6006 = 1.61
